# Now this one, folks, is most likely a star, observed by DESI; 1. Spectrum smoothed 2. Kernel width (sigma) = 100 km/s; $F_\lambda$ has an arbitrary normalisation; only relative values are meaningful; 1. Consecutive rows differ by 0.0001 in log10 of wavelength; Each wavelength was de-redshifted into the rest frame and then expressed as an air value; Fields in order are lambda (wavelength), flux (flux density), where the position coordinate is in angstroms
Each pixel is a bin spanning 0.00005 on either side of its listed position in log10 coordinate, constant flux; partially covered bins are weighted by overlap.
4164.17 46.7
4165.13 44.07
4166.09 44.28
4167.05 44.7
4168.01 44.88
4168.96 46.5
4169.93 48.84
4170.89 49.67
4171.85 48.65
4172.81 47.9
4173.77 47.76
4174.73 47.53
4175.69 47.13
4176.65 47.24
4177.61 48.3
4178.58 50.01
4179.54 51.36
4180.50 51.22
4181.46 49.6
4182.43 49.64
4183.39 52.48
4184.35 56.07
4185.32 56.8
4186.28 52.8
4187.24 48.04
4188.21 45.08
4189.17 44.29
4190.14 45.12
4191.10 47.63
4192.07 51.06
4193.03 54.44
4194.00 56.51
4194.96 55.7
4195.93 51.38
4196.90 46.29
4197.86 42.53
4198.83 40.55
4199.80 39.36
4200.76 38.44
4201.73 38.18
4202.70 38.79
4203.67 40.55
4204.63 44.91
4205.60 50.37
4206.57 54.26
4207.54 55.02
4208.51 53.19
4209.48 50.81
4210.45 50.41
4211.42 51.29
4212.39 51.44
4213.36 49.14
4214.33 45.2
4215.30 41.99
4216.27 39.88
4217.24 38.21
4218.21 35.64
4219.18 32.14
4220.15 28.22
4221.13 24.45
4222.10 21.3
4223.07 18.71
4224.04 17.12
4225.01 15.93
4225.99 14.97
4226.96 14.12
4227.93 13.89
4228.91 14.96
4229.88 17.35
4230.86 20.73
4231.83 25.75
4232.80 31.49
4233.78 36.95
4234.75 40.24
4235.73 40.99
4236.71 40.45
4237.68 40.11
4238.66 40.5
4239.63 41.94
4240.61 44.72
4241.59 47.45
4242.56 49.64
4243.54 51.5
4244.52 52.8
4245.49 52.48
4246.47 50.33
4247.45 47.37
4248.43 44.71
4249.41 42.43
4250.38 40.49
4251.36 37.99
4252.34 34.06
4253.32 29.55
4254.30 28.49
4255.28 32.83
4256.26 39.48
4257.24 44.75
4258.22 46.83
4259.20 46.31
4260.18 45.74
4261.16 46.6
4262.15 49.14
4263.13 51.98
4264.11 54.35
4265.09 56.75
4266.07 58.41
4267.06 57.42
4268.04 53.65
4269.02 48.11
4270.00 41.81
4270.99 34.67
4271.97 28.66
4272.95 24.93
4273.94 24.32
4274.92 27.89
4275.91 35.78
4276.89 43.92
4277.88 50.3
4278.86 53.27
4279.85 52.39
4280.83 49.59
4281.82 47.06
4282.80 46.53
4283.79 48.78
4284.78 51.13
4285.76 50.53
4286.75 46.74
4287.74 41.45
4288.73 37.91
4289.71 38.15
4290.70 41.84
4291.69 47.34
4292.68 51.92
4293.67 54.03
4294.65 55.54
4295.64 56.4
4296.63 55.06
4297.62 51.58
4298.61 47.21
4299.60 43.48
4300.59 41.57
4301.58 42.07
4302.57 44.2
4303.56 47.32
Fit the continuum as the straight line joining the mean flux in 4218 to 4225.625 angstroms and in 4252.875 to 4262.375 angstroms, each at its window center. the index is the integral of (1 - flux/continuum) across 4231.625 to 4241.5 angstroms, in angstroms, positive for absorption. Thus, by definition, -2.7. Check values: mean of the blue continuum 23.6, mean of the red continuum 40.8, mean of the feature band 39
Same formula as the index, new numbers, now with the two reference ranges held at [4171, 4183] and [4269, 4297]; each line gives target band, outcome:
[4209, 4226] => 4.3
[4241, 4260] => 1.1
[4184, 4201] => -0.1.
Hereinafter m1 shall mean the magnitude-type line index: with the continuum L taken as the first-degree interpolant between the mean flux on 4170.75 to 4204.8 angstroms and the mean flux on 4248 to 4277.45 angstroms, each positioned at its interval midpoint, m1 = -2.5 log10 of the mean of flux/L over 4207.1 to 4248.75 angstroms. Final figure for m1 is 0.20 mag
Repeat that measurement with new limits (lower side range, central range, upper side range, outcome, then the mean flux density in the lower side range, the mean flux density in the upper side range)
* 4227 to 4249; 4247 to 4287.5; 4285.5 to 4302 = -0.024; 38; 47.2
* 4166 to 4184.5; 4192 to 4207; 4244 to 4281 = 0.023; 48.7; 43.7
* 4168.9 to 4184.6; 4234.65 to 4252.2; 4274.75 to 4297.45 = 0.083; 49.4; 47.5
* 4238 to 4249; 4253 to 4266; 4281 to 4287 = 0.074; 47.4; 48.6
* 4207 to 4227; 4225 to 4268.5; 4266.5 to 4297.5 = 0.017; 36.2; 45.2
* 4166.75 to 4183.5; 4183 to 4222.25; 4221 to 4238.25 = -0.238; 48.5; 25.1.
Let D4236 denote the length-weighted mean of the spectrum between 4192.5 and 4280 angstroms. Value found 40.5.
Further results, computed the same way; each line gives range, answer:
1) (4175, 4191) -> 49.6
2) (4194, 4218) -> 46.3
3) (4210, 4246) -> 35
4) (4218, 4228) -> 21.4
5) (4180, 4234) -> 40.2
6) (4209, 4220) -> 43.7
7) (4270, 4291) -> 41.7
